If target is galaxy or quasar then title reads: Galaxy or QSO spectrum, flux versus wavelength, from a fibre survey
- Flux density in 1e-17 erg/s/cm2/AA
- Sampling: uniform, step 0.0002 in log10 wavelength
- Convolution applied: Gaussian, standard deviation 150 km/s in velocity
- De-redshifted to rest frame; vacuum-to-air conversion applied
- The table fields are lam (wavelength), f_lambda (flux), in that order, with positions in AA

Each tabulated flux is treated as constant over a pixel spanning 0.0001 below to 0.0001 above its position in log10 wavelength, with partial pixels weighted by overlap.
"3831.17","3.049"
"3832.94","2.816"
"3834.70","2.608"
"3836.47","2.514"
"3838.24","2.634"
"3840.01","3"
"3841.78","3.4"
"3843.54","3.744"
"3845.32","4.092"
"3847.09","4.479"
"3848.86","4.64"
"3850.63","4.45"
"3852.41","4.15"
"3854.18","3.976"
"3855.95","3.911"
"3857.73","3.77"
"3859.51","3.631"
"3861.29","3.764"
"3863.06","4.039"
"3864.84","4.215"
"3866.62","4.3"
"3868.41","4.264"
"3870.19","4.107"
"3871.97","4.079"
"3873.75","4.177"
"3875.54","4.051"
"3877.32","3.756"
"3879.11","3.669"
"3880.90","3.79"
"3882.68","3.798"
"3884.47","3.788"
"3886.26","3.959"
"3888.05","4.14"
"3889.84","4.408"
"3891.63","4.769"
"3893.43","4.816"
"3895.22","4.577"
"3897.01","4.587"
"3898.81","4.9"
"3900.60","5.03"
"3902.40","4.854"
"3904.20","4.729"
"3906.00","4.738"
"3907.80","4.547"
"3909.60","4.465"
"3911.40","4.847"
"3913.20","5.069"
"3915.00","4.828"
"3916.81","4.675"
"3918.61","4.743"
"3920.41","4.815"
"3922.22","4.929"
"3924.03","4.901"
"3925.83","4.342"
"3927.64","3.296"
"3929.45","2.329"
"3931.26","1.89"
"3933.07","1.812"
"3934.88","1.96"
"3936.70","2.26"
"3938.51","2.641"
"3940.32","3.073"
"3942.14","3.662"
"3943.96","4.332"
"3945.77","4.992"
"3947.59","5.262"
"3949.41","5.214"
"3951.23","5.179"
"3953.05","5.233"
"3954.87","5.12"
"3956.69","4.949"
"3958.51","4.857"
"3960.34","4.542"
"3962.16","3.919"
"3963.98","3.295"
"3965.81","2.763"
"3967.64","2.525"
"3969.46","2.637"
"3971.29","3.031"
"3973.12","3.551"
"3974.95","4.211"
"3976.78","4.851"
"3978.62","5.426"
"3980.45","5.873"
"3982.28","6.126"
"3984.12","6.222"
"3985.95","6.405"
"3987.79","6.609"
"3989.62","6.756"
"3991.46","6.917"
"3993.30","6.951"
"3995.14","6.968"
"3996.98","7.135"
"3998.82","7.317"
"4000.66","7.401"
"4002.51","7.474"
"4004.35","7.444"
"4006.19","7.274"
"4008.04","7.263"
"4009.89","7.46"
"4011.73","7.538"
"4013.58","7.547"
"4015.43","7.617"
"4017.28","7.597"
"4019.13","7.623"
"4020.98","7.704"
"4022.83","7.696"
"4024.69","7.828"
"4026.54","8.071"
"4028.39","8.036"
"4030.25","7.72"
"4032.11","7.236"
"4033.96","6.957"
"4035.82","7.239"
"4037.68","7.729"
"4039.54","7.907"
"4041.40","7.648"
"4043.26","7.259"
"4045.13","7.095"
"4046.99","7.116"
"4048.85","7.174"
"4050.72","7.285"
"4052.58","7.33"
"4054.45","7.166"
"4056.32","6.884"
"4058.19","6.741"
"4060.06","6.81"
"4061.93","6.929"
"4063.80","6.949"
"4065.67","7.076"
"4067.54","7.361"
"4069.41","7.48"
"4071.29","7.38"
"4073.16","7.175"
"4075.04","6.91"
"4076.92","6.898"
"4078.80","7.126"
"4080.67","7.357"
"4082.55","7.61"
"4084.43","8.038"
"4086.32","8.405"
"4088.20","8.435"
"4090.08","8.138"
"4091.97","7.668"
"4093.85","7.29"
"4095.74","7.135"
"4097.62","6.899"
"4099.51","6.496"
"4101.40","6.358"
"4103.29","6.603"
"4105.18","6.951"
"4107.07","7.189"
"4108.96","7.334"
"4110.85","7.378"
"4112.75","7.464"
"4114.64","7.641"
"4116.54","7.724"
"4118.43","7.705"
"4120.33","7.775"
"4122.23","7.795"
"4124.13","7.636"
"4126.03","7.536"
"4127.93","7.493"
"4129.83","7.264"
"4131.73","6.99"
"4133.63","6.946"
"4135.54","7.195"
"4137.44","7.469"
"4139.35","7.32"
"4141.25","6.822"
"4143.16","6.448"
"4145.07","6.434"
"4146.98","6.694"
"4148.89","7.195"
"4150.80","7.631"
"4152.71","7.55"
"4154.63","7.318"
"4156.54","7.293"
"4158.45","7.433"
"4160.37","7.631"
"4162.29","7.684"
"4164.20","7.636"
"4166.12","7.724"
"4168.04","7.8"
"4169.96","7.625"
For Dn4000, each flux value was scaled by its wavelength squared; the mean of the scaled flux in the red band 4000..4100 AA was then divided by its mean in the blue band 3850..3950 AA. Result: 1.9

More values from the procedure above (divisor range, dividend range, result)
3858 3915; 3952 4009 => 1.34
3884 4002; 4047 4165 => 1.70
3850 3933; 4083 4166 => 1.96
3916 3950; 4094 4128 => 2.13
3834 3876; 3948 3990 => 1.31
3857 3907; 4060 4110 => 1.90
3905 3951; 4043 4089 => 1.95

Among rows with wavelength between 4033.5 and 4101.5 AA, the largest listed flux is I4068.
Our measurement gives 8.435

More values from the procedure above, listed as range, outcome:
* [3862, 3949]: 5.262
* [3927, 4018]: 7.617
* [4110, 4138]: 7.795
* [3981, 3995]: 6.951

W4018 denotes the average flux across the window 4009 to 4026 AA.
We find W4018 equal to 7.64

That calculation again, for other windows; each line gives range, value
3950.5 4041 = 6.26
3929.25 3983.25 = 3.94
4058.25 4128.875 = 7.35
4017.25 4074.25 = 7.36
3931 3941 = 2.28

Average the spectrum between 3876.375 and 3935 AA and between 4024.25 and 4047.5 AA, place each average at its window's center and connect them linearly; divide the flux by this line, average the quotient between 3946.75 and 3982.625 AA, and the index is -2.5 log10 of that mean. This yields 0.28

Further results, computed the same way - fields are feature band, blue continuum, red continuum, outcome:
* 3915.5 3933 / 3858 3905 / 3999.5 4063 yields 0.29 mag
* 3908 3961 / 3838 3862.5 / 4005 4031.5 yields 0.35 mag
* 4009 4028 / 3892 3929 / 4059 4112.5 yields -0.22 mag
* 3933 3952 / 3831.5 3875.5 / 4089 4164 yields 0.30 mag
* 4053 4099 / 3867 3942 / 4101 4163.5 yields -0.13 mag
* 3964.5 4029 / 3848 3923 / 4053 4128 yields -0.06 mag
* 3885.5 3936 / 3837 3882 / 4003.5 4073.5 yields 0.15 mag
